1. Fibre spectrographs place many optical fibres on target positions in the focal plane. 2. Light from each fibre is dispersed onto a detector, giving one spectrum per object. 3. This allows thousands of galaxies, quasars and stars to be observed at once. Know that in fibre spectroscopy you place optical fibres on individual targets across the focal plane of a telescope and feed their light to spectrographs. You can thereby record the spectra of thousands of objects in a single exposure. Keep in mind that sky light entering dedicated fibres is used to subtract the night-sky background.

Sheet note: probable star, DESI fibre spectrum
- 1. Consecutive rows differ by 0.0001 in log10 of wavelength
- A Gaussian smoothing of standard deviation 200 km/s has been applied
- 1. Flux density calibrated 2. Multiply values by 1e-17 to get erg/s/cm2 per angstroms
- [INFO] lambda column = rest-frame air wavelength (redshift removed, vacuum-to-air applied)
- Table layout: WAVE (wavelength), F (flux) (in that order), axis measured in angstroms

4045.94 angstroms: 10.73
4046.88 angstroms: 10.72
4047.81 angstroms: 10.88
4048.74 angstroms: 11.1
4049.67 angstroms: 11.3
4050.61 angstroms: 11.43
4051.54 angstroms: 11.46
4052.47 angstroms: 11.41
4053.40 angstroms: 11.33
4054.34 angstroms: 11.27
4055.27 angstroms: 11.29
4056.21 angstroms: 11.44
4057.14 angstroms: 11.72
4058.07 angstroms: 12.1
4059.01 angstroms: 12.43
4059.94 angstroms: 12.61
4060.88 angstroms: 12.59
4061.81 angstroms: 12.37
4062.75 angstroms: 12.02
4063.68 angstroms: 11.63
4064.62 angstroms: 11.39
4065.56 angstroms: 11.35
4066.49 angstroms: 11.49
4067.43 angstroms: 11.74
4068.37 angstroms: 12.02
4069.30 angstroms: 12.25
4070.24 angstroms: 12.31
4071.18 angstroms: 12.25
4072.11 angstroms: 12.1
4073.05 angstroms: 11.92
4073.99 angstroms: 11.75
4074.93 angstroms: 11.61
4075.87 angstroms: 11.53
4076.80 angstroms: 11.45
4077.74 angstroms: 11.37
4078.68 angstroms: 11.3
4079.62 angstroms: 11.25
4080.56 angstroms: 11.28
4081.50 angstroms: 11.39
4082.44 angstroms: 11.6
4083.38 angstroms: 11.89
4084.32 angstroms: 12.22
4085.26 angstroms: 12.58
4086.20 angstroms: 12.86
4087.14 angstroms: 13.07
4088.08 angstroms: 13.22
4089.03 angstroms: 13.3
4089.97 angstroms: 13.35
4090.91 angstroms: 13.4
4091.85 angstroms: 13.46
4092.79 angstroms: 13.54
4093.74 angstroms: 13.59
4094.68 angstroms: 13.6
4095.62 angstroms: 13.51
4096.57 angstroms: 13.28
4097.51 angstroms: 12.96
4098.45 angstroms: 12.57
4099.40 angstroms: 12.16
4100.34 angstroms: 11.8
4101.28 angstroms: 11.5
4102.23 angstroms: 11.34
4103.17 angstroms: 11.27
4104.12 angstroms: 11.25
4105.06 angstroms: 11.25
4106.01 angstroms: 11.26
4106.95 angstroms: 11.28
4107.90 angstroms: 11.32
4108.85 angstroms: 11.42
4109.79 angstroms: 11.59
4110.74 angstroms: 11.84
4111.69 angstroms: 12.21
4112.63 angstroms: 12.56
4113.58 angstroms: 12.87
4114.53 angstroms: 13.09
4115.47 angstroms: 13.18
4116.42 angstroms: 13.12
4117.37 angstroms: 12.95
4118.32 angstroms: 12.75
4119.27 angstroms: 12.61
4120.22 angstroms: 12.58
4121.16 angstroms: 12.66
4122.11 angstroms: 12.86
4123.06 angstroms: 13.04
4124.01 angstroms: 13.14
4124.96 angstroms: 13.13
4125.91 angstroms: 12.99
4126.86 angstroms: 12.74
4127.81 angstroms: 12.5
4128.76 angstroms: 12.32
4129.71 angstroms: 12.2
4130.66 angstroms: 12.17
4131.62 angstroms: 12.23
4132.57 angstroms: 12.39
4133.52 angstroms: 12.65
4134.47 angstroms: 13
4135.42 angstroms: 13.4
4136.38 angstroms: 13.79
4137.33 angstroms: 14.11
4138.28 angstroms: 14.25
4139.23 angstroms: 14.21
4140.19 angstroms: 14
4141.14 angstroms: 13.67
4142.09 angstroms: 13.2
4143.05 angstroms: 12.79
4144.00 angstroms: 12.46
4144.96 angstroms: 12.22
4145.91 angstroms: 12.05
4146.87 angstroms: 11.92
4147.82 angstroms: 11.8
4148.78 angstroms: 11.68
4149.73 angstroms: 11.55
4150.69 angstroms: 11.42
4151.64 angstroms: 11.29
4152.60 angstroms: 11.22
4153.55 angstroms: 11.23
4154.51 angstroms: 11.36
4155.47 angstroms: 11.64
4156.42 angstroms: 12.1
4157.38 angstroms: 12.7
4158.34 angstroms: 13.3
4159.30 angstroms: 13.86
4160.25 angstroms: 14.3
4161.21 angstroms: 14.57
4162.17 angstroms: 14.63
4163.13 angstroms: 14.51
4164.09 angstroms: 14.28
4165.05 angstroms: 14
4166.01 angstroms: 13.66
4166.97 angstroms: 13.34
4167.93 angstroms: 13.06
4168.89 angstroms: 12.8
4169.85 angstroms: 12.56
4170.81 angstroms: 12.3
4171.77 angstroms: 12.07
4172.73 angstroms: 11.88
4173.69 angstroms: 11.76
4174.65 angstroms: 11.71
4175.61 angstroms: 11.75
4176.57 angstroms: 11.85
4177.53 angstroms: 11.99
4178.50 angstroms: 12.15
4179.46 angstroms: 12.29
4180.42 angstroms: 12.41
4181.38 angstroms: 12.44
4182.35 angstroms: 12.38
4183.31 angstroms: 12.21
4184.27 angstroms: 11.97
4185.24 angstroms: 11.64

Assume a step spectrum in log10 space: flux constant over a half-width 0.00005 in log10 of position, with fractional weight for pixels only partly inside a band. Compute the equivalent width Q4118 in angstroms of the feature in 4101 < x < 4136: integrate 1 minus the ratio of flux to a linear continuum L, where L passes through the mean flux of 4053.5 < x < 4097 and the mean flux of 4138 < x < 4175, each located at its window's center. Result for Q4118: 0.4 angstroms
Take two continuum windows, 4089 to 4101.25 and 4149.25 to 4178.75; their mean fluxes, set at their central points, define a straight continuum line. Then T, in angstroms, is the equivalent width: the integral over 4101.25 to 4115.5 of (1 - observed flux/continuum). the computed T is 1.3 angstroms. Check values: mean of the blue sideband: 13.1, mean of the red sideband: 12.6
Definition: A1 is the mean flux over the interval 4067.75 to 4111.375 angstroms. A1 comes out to 12.2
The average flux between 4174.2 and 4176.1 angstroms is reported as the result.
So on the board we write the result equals 11.7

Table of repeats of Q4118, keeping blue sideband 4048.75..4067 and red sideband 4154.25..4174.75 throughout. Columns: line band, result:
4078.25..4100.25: -1.01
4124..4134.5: 0.02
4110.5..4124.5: -0.36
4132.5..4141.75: -0.64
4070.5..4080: 0.20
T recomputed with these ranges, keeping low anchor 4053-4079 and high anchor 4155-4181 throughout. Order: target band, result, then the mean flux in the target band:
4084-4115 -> -0.7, 12.4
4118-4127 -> -0.3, 12.9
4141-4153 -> 0.6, 12.1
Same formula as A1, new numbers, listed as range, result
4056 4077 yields 11.9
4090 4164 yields 12.6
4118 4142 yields 13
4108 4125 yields 12.6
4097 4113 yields 11.7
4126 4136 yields 12.6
